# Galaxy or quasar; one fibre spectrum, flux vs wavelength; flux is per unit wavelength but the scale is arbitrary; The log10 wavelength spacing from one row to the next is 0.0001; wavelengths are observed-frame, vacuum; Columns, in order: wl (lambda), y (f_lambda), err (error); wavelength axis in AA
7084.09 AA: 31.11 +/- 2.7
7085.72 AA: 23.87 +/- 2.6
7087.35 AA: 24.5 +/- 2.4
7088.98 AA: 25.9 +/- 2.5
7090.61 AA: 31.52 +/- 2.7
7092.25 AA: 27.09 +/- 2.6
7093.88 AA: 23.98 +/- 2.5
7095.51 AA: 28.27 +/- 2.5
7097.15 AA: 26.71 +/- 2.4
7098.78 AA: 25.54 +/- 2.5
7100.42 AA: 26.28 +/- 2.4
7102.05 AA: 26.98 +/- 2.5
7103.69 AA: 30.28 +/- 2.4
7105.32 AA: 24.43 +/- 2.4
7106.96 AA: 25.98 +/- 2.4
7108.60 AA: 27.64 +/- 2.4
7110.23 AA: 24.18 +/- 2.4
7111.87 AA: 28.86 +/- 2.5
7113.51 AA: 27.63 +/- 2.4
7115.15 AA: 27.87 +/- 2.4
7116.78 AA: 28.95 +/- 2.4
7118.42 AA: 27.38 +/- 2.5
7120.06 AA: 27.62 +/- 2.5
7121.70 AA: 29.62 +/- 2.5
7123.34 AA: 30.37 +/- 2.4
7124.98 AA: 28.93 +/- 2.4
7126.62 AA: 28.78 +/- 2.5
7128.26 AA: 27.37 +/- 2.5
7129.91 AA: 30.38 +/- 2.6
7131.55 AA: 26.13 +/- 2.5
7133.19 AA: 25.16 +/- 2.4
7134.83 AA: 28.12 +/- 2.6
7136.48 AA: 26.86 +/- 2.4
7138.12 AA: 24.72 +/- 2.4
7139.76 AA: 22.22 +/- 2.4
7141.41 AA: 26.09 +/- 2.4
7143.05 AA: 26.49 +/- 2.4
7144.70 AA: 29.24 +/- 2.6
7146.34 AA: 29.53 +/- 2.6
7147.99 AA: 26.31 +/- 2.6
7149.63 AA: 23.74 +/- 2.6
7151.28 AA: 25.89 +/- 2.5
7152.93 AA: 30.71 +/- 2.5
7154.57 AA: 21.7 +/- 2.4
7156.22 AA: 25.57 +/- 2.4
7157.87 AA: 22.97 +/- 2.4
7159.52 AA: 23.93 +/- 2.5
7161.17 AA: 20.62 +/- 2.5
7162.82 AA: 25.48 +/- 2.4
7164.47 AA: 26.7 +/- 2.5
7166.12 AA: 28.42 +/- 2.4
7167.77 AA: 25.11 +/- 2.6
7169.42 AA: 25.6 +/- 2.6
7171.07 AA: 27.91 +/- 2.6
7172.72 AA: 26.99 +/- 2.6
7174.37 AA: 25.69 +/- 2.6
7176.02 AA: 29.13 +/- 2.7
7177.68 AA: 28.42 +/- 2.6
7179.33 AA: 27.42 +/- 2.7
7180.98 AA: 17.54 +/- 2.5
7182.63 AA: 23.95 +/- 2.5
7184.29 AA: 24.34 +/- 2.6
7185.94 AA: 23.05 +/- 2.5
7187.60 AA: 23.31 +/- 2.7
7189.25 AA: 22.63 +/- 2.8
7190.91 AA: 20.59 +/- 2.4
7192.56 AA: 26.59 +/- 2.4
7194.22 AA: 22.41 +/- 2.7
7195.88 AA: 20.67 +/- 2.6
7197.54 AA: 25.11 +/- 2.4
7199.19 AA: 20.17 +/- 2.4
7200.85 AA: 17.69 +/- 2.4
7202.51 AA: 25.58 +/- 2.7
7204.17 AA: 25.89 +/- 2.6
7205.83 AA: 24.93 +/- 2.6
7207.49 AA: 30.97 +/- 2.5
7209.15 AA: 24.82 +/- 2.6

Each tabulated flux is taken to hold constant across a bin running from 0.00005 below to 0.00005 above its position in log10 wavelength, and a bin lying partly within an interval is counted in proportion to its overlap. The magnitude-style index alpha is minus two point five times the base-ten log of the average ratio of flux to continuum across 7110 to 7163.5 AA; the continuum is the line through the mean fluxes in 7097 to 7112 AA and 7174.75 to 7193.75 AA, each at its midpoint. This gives -0.04 mag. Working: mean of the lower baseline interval 26.6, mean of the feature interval 26.7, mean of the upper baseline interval 24.3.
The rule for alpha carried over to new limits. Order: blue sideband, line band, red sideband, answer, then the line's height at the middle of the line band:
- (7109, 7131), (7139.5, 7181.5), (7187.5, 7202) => -0.04 mag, 25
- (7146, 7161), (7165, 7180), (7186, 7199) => -0.13 mag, 24.1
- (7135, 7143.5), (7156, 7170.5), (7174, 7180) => 0.08 mag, 26.9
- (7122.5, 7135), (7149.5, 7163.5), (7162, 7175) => 0.10 mag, 27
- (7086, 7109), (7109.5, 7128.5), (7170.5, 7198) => -0.08 mag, 26.1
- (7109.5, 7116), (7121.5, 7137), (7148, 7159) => -0.07 mag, 26.4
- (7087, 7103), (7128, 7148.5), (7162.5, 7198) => -0.04 mag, 25.8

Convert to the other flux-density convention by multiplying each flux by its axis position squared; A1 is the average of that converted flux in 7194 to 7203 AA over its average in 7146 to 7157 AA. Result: 0.8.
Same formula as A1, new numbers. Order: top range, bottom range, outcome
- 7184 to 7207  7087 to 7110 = 0.89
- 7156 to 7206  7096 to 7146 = 0.91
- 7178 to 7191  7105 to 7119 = 0.87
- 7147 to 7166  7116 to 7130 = 0.88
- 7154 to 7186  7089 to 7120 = 0.94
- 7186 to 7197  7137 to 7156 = 0.88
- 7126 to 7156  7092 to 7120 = 1.00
